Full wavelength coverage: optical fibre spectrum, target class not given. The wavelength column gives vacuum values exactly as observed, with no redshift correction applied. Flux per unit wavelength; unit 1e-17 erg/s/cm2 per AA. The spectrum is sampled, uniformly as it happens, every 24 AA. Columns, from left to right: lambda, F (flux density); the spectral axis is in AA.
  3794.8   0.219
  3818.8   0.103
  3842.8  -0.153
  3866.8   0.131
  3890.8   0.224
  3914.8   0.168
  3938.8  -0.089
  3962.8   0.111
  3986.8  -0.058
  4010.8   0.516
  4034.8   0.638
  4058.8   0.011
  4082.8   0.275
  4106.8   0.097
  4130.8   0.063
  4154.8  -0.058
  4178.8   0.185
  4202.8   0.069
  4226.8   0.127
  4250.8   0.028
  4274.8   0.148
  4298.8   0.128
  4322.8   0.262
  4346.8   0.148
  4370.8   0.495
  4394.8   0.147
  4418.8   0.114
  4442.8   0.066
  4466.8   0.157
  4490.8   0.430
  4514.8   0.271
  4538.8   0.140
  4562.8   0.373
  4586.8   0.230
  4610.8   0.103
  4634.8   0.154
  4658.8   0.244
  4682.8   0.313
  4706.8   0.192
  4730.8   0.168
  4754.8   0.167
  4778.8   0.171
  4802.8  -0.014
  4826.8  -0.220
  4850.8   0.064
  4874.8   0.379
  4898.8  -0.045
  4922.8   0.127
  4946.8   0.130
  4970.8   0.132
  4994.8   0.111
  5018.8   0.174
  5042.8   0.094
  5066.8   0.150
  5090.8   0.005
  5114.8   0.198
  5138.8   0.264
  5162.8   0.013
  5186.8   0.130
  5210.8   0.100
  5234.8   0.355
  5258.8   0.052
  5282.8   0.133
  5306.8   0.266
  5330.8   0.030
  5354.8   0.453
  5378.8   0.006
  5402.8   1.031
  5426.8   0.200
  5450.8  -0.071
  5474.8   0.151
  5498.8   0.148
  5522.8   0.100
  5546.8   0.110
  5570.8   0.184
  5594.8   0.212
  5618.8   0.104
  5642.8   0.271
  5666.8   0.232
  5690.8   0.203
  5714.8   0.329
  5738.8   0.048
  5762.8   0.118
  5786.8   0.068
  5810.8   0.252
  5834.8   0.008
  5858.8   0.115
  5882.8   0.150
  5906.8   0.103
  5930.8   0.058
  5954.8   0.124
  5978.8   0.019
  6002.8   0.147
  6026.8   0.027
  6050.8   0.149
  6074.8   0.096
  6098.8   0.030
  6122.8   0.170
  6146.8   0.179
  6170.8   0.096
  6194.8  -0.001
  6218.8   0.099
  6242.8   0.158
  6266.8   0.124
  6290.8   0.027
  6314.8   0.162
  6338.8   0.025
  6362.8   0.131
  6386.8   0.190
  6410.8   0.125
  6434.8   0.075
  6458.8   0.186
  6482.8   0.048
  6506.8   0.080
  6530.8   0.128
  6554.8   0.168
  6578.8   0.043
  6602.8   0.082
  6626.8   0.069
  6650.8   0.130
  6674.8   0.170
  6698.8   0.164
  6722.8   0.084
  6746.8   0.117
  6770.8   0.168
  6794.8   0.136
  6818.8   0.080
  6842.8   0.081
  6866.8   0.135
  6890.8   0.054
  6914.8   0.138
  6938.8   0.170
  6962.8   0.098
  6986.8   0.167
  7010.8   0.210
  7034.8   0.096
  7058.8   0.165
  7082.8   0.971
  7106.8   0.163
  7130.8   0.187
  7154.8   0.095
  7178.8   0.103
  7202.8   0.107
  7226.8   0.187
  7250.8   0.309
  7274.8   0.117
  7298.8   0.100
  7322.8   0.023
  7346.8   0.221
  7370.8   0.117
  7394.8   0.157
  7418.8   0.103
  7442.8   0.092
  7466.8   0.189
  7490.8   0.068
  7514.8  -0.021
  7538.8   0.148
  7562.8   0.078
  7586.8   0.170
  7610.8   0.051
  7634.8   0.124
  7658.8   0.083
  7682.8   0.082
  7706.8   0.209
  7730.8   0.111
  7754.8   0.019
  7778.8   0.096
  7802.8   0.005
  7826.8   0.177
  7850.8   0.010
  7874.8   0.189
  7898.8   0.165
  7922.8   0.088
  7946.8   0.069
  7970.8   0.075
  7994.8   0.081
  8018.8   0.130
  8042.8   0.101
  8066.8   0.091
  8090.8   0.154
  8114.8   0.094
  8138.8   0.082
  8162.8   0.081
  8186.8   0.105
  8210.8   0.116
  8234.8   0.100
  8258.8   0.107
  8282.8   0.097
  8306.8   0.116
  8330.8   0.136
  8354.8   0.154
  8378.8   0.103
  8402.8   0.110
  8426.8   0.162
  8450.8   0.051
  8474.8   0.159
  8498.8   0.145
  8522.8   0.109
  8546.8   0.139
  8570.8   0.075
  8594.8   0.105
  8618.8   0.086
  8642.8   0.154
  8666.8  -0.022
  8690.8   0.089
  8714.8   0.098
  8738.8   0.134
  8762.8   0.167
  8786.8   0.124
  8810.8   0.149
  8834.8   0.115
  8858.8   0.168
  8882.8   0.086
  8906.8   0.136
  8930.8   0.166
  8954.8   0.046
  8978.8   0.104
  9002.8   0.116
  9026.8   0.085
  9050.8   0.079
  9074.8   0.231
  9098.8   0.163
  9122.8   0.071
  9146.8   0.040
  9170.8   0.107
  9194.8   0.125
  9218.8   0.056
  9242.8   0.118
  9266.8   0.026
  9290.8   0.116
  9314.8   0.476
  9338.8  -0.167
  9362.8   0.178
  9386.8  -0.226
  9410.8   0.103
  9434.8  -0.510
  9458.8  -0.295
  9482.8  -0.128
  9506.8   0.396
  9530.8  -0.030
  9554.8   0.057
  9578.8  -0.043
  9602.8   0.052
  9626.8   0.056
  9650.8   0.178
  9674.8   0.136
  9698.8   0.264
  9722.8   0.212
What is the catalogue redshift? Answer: 0.078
